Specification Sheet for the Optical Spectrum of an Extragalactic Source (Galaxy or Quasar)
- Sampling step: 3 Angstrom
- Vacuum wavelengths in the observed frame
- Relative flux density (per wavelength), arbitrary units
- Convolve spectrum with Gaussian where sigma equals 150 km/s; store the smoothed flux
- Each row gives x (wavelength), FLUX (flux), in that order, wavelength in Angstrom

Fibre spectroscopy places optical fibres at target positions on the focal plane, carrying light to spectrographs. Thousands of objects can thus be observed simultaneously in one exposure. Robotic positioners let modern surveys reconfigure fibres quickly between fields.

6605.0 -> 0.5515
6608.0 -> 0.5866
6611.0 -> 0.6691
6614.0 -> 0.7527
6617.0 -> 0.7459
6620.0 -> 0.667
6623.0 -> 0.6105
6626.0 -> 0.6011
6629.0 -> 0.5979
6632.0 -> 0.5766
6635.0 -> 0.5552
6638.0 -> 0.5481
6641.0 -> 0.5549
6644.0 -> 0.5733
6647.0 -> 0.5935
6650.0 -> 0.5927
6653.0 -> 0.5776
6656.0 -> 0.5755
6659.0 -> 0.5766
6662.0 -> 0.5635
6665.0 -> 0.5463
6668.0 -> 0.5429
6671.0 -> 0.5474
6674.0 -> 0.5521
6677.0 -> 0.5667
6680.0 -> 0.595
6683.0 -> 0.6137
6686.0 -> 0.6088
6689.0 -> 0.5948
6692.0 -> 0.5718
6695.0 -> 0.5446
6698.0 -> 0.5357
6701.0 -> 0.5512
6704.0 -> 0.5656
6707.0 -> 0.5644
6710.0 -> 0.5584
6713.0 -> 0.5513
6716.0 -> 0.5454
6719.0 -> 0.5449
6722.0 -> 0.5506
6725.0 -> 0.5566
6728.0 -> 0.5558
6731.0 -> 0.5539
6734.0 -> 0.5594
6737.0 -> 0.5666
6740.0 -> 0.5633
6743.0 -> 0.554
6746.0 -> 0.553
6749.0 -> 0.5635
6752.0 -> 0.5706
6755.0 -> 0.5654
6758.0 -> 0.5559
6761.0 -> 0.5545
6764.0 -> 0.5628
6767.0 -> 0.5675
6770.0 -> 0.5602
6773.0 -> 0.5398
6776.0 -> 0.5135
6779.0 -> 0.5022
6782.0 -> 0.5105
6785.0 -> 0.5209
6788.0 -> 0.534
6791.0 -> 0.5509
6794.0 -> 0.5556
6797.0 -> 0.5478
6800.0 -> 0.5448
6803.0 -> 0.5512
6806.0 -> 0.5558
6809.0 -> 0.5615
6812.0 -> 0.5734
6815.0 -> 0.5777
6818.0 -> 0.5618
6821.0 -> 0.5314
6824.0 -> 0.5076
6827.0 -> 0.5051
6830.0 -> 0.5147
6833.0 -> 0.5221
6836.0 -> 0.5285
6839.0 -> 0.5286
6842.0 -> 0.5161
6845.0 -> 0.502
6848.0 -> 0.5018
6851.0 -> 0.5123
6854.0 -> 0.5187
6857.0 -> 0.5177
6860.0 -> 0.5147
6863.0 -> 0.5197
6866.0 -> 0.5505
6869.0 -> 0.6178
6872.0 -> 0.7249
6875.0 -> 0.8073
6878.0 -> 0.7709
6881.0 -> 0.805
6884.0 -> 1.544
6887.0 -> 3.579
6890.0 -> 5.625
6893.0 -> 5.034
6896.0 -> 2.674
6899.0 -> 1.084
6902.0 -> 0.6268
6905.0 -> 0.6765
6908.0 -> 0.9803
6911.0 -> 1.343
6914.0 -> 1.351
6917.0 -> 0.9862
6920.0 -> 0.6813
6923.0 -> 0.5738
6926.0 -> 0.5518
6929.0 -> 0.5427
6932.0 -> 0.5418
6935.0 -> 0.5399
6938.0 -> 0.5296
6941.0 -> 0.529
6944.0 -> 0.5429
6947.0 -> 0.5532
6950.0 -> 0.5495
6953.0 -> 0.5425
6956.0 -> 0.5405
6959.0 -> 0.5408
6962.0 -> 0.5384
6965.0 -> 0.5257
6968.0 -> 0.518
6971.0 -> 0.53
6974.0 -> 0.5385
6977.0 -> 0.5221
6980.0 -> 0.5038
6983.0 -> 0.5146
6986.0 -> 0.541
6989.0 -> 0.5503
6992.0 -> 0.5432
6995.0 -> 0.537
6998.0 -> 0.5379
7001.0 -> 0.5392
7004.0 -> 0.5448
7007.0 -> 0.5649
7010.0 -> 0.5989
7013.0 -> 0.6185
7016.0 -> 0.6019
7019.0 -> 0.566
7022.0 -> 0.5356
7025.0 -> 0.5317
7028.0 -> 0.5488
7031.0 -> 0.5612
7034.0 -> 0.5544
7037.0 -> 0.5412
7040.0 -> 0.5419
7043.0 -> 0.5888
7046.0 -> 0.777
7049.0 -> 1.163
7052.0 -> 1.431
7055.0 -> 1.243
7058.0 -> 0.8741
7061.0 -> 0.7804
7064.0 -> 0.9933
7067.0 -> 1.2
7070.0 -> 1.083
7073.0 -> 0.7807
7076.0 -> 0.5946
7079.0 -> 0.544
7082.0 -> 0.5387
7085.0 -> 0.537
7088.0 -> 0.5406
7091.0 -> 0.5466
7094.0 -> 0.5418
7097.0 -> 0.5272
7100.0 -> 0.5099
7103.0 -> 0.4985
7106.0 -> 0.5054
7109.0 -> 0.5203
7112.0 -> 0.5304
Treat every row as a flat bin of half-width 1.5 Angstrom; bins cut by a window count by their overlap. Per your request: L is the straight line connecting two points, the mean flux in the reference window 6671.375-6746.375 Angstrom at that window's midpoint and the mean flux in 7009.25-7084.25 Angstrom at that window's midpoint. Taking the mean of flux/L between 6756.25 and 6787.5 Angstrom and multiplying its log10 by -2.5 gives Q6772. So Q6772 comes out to 0.11 mag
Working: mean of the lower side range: 0.563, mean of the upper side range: 0.751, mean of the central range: 0.539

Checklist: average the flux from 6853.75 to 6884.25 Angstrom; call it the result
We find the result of 0.692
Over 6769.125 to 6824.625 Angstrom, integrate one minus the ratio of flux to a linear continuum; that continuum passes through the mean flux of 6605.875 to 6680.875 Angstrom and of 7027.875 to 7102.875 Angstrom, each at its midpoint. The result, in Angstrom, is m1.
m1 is 9.0 Angstrom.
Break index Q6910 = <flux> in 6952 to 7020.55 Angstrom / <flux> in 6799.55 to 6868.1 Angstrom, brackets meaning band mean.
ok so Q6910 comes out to 1.0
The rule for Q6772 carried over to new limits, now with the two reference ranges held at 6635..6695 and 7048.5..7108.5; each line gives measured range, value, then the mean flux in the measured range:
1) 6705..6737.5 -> 0.081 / 0.555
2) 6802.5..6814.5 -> 0.136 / 0.563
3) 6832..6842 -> 0.233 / 0.525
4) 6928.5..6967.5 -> 0.286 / 0.539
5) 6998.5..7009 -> 0.301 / 0.551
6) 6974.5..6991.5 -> 0.333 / 0.528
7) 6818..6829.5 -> 0.232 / 0.521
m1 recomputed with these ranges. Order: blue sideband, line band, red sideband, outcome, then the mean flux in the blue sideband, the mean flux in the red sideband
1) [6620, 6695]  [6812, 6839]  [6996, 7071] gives 4.8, 0.578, 0.737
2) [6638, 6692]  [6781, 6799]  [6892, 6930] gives 7.6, 0.574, 1.28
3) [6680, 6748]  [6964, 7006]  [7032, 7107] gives 9.9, 0.563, 0.738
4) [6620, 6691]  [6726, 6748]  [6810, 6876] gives 0.3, 0.579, 0.551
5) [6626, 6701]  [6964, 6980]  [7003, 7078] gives 4.3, 0.571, 0.753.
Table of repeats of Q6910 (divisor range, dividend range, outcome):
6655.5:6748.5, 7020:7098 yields 1.31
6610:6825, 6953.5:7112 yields 1.12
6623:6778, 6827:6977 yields 1.66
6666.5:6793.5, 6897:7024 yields 1.14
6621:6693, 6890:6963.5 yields 1.83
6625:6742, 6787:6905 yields 1.73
